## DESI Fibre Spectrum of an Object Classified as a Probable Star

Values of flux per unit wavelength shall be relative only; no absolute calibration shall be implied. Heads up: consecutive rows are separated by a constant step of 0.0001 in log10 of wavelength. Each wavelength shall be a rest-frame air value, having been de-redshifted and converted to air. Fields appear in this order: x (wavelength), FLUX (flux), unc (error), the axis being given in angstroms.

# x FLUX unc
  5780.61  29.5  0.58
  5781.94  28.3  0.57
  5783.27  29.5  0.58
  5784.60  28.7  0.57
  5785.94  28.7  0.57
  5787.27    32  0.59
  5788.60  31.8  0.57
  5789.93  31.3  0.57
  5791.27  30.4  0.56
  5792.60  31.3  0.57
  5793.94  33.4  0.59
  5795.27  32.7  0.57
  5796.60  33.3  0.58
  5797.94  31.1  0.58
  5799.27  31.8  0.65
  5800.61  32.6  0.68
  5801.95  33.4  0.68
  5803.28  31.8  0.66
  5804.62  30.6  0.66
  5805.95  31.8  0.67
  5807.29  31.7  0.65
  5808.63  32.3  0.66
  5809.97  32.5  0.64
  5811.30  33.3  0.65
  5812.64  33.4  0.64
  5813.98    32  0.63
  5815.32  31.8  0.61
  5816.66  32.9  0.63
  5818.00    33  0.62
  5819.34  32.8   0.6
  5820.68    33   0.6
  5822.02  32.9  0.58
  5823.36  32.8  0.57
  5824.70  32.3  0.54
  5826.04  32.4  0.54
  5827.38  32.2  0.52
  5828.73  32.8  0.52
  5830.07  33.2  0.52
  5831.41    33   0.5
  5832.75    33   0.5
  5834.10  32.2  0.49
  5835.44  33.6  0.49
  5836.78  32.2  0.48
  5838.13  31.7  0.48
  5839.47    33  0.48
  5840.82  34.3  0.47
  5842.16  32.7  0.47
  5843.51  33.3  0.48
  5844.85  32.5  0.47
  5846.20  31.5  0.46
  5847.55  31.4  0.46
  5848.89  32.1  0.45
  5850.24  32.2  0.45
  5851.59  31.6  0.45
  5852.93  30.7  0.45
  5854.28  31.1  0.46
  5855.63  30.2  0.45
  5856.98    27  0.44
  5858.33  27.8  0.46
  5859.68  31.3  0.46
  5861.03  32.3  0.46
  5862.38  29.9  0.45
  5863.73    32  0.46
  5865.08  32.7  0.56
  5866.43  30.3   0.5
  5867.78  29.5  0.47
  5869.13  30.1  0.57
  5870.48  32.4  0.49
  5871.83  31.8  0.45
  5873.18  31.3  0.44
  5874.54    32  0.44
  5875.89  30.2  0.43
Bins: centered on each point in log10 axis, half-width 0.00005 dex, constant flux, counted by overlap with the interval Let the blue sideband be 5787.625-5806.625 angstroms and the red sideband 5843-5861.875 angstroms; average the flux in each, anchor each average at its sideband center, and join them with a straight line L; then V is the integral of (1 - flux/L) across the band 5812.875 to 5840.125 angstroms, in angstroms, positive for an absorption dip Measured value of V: -1.0 angstroms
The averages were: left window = 32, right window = 31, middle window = 32.7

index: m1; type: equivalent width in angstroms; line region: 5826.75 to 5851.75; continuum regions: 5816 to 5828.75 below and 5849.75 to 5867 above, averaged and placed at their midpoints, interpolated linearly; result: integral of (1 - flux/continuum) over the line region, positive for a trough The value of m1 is -0.6 angstroms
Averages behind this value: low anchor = 32.7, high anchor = 30.7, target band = 32.6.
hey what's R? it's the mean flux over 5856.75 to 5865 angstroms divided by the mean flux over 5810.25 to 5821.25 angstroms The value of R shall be 0.93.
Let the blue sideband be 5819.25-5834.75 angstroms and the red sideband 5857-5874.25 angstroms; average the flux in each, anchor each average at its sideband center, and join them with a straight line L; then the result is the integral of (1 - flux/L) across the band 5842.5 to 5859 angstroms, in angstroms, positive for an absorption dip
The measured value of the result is 0.3 angstroms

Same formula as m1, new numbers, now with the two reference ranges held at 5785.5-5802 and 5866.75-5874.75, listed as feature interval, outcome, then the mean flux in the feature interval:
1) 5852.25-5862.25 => 0.4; 30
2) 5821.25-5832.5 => -0.4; 32.7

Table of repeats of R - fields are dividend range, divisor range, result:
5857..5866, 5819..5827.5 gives 0.94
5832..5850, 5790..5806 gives 1.02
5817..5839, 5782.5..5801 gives 1.05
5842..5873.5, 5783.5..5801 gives 0.99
